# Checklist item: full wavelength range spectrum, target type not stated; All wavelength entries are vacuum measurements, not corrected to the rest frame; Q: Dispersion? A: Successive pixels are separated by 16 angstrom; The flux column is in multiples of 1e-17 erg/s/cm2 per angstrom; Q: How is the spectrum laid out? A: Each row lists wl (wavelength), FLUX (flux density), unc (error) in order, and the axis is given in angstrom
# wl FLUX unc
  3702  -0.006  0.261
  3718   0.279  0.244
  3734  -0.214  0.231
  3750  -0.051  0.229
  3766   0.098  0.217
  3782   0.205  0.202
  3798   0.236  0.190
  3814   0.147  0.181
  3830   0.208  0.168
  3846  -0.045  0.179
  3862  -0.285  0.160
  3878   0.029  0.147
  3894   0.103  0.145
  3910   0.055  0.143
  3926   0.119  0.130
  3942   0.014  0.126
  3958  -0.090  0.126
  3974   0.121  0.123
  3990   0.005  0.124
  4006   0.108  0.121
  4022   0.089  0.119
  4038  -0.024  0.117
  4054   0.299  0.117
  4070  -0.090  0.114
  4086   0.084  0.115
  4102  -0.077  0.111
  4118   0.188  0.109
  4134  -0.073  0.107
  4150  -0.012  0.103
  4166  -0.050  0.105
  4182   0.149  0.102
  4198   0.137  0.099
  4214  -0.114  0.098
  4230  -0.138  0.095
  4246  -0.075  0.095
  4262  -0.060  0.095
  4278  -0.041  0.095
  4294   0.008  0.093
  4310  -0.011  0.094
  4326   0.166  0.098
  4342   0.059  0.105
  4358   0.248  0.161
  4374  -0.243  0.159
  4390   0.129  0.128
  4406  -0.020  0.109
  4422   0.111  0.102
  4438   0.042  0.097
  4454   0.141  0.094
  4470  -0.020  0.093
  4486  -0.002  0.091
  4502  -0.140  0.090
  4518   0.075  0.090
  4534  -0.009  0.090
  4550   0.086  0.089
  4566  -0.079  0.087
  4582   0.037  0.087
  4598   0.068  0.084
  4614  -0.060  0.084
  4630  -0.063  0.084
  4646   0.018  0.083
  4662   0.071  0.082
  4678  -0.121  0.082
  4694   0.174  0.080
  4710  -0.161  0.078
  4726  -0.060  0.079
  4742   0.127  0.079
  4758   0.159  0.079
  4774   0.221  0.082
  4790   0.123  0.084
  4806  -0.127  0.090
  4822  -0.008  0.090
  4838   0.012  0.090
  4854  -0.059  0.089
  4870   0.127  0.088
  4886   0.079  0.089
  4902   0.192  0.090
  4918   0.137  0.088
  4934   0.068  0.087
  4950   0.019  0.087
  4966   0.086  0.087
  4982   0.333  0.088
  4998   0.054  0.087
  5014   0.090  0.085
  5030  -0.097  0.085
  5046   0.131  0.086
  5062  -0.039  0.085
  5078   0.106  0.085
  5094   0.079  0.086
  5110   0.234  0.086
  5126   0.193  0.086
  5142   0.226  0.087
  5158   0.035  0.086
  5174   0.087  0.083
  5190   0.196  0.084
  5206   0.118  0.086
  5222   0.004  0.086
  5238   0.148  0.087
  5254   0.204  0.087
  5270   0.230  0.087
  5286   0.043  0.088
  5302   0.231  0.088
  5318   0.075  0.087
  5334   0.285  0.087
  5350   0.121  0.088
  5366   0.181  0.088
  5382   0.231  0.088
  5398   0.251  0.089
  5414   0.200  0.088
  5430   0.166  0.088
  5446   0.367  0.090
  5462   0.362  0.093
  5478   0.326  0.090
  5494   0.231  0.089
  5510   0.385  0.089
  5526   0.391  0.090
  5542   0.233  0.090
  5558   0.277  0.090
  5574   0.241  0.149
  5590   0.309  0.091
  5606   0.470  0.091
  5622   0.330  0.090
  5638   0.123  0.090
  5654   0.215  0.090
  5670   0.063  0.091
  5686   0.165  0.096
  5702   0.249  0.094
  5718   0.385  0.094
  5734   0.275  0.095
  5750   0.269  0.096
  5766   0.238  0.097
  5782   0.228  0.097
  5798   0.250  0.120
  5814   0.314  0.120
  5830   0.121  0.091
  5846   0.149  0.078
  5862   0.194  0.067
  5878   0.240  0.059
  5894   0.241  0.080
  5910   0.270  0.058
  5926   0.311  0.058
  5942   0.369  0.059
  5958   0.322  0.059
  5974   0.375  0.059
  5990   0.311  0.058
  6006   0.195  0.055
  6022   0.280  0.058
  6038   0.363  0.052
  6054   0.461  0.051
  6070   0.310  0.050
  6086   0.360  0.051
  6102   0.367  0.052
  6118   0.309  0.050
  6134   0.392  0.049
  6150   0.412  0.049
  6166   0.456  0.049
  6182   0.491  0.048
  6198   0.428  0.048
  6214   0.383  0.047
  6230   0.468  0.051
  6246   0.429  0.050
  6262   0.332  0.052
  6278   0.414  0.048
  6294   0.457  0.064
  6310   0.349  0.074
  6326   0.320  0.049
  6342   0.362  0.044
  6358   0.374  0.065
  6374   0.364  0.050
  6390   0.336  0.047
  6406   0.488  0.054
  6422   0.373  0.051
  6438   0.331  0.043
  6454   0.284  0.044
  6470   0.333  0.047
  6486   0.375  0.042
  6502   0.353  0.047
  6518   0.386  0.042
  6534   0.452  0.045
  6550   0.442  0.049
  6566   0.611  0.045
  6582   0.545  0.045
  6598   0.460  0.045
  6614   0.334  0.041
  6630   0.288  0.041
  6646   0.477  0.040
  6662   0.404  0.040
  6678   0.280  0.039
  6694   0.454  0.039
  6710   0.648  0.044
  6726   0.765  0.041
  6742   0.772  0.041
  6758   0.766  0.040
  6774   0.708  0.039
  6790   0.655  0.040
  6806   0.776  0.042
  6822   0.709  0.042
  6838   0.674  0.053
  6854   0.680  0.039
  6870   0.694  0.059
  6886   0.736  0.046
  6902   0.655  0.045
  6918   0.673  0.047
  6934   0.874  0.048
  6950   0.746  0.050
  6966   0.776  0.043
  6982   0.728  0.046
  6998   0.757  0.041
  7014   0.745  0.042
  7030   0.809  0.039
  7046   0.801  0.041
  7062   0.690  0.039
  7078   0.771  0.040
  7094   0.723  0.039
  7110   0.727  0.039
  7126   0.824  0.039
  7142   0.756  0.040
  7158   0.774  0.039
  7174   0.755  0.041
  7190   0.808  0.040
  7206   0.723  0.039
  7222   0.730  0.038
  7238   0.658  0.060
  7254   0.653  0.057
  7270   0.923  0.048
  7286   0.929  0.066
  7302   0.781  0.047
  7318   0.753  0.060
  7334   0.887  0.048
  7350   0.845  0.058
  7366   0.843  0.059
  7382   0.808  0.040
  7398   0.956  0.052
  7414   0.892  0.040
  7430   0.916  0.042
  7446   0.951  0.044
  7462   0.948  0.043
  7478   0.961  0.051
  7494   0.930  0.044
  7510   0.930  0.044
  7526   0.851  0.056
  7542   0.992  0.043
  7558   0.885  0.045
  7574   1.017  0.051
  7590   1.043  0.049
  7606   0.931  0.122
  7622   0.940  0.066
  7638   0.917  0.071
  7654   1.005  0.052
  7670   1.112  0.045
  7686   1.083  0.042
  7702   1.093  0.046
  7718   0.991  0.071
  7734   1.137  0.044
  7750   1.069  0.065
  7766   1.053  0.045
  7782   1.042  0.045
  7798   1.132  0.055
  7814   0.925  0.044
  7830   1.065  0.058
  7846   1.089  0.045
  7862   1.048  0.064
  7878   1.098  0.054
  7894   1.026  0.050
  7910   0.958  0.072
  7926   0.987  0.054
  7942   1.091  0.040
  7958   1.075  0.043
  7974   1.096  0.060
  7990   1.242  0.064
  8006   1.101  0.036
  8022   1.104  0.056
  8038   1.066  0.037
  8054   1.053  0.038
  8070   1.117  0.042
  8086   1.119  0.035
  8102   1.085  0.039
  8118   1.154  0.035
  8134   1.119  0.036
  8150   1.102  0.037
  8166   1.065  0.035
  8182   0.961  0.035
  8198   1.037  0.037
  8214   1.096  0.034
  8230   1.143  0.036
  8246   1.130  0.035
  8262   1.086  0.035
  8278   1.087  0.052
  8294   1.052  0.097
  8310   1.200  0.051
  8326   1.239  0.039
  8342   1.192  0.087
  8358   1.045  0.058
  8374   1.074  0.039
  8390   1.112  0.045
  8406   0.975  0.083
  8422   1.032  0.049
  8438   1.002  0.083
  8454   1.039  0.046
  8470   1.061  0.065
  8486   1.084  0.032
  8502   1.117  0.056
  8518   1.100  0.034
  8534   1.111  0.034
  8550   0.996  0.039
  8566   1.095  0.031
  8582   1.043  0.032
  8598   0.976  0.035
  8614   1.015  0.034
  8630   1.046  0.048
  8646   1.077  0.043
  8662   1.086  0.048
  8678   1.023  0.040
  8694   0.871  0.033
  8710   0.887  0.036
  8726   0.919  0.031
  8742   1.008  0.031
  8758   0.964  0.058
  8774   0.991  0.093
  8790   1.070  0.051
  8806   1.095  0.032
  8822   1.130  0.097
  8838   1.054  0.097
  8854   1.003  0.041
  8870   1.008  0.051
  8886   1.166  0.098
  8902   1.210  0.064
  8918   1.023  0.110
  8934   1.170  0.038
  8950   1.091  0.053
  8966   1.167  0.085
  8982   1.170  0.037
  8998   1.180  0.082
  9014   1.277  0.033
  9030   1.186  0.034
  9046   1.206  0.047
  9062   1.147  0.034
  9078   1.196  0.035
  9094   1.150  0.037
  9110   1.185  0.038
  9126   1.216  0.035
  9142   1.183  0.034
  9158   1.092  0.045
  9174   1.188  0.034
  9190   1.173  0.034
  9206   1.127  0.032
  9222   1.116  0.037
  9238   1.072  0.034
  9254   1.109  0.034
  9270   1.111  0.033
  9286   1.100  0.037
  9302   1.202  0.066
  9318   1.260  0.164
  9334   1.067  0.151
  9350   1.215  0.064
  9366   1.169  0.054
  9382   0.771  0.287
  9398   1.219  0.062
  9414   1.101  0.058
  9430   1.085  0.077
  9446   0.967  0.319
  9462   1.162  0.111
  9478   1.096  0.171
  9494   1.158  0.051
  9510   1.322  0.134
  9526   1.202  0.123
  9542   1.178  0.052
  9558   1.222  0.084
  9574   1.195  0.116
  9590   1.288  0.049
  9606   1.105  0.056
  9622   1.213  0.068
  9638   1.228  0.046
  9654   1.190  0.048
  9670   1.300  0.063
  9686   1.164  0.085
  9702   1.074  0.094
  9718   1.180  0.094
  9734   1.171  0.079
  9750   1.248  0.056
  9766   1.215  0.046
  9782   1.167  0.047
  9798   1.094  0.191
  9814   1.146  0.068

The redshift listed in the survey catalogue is 0.682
